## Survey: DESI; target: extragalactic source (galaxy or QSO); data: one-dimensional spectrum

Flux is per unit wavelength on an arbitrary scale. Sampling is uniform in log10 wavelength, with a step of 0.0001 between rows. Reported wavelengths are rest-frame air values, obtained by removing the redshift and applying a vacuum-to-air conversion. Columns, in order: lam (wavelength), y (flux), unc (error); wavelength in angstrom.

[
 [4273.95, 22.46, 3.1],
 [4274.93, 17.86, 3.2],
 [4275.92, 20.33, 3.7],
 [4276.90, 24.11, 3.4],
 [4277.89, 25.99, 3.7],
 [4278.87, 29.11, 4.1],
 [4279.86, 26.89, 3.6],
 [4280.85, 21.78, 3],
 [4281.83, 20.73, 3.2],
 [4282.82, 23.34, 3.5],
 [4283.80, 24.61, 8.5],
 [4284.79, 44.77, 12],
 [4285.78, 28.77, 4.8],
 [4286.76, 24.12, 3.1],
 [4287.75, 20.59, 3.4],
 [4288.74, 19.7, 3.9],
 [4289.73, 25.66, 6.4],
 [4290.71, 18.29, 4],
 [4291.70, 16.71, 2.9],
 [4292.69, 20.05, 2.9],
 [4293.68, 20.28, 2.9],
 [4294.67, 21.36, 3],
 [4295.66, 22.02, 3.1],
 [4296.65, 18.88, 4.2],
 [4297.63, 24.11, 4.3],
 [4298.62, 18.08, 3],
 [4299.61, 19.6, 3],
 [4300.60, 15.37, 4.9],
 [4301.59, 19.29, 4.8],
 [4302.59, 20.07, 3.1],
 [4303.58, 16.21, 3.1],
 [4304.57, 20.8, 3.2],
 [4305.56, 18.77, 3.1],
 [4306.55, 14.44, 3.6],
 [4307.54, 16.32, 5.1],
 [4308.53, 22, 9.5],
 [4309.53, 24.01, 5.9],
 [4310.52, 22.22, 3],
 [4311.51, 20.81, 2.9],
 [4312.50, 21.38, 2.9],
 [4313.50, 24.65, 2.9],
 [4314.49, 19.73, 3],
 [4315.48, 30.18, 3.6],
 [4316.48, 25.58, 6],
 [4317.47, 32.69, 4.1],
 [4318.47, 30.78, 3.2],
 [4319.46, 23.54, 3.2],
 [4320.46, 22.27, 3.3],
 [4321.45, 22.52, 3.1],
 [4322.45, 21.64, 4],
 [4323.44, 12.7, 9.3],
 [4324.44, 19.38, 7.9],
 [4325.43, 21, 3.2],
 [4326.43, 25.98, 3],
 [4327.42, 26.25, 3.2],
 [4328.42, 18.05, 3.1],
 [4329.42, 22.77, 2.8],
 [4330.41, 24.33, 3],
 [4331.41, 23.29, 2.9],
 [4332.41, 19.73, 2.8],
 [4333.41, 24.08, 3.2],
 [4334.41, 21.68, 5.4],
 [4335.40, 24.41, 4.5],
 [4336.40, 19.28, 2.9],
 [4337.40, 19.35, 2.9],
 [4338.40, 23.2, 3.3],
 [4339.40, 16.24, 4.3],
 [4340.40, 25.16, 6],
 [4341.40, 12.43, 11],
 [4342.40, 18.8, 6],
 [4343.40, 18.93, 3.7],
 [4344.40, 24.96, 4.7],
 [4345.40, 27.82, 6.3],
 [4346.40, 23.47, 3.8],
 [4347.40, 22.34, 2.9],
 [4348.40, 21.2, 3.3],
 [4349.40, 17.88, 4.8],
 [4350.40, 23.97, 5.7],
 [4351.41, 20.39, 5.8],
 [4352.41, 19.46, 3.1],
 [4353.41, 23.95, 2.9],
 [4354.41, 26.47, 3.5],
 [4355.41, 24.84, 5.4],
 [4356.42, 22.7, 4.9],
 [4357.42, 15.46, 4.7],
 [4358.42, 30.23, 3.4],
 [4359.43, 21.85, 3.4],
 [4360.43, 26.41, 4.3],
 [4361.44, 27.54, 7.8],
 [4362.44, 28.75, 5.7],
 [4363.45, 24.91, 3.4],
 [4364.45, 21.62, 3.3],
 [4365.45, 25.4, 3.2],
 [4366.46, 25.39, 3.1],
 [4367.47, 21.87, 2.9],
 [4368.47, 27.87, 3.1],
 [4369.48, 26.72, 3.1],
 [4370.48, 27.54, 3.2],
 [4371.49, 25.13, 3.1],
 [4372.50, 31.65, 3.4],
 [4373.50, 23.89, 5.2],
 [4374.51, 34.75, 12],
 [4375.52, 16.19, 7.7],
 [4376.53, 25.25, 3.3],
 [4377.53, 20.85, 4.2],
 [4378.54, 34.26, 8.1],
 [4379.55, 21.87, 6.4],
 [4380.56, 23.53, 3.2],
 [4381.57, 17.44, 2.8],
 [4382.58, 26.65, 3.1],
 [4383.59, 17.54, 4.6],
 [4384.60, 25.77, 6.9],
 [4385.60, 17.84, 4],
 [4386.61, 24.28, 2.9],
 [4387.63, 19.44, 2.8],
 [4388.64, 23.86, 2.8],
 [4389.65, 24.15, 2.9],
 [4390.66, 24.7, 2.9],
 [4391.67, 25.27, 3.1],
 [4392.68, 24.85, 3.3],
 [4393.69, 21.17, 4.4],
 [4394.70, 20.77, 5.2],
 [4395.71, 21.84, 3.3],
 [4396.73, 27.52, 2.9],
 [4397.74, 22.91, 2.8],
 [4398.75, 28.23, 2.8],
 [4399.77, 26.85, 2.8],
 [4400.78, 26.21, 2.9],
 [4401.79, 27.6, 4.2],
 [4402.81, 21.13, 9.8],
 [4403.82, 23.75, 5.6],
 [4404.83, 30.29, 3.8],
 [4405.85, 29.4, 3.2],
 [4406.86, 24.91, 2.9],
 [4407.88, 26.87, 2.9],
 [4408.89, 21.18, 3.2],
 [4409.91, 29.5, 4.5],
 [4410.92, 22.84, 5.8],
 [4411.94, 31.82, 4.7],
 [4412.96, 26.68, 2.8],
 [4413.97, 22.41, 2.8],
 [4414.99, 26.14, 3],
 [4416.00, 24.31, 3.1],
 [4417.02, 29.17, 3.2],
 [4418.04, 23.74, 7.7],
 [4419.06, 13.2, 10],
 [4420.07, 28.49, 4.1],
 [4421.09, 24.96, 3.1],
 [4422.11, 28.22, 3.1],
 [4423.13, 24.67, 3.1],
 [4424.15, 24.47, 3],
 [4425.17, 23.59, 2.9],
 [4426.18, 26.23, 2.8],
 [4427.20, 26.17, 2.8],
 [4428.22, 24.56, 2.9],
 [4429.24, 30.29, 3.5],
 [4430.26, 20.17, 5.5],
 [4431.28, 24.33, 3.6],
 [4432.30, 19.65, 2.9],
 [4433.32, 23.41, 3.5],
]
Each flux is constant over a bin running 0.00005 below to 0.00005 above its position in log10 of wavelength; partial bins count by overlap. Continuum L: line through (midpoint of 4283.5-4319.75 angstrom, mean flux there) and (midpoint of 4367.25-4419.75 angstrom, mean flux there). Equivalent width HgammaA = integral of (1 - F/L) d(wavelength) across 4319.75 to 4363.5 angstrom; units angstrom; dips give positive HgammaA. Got 2.2 angstrom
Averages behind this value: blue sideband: 22.3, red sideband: 24.7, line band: 22.2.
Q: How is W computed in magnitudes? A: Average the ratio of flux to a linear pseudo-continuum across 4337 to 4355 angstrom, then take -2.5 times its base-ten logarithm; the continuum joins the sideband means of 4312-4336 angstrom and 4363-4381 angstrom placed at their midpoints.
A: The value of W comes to 0.134 mag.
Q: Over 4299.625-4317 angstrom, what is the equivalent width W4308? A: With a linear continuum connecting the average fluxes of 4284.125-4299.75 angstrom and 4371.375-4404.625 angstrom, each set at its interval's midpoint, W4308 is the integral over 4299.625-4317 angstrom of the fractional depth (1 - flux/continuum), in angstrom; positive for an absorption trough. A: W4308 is 1.8 angstrom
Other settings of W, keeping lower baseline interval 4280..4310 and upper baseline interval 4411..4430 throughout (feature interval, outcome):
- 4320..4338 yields 0.04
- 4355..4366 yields -0.05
